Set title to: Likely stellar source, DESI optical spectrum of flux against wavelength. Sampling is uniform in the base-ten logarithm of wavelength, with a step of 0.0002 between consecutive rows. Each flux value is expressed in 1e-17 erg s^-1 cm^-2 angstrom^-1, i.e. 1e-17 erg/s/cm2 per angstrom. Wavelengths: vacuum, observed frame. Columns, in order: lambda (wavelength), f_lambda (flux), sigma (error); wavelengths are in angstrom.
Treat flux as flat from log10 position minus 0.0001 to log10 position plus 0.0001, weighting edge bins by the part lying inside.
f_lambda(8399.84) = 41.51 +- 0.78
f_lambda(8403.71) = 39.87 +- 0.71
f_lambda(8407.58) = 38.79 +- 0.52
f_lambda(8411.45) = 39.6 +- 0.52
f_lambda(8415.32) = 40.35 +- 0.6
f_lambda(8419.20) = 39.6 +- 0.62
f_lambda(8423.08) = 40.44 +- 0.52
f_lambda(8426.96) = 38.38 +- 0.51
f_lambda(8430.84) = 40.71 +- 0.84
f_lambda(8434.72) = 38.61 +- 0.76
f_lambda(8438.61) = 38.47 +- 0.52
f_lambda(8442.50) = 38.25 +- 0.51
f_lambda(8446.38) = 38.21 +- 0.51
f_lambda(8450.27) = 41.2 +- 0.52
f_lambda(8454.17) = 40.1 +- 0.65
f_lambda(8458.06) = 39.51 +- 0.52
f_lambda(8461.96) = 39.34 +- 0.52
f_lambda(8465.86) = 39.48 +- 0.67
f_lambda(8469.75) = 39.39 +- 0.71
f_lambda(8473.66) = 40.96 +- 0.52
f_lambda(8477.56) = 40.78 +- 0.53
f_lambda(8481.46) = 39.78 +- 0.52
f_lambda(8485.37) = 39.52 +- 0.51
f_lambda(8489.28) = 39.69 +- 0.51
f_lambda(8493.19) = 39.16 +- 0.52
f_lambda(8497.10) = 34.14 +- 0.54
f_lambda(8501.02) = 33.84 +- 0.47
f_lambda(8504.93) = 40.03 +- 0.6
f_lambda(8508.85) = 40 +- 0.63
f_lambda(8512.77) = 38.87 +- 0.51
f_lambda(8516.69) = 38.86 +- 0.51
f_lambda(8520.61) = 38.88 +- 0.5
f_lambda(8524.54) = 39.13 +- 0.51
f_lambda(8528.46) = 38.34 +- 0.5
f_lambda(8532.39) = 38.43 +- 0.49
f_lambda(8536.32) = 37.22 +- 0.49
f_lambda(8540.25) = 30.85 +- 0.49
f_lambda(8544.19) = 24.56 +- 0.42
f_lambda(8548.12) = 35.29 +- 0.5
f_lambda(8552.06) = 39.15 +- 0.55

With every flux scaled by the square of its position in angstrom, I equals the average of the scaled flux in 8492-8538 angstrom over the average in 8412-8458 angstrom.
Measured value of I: 0.98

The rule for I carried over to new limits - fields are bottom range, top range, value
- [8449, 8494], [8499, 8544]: 0.94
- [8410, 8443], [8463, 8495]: 1.02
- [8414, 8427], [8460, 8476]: 1.01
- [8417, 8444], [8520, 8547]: 0.92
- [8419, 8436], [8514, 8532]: 1.00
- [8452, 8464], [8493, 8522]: 0.97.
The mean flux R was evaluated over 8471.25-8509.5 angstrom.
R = 38.7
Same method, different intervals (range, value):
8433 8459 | 39.2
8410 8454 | 39.5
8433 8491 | 39.6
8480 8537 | 38.4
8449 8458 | 40.4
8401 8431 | 39.7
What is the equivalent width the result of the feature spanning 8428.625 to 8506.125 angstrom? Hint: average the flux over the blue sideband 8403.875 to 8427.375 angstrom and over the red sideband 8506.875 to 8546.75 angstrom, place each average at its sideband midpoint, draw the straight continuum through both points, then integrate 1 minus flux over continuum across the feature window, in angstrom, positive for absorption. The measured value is -1.8 angstrom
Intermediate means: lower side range 39.6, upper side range 36.5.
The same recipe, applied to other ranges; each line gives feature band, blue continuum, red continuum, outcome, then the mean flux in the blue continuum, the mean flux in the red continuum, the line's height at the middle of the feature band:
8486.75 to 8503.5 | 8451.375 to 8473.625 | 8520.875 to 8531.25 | 0.99 angstrom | 39.7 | 38.7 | 39.2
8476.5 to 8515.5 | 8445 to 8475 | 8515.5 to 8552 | -0.71 angstrom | 39.8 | 35.8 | 37.9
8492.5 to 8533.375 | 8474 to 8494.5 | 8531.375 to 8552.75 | -1.47 angstrom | 39.9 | 33.8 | 36.9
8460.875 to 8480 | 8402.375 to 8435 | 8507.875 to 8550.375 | -0.96 angstrom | 39.6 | 36.3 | 38.1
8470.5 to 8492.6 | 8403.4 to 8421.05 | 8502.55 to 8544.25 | -1.06 angstrom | 39.6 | 37.4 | 38.2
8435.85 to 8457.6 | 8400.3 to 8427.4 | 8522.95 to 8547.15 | -0.49 angstrom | 39.7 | 34.7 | 38.4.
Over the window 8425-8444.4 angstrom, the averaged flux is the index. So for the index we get 38.9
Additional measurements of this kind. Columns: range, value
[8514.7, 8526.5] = 39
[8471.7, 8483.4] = 40.5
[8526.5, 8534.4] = 38.4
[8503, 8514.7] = 39.6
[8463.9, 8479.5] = 40.2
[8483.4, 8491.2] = 39.6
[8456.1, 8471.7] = 39.4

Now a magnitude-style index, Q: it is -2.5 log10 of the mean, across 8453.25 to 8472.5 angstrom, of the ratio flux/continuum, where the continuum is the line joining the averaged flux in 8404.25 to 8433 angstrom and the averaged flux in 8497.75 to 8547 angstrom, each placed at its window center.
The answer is -0.03 mag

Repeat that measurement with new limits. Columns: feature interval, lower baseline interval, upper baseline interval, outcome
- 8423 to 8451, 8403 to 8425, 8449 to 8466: 0.02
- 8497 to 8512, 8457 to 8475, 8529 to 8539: 0.03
